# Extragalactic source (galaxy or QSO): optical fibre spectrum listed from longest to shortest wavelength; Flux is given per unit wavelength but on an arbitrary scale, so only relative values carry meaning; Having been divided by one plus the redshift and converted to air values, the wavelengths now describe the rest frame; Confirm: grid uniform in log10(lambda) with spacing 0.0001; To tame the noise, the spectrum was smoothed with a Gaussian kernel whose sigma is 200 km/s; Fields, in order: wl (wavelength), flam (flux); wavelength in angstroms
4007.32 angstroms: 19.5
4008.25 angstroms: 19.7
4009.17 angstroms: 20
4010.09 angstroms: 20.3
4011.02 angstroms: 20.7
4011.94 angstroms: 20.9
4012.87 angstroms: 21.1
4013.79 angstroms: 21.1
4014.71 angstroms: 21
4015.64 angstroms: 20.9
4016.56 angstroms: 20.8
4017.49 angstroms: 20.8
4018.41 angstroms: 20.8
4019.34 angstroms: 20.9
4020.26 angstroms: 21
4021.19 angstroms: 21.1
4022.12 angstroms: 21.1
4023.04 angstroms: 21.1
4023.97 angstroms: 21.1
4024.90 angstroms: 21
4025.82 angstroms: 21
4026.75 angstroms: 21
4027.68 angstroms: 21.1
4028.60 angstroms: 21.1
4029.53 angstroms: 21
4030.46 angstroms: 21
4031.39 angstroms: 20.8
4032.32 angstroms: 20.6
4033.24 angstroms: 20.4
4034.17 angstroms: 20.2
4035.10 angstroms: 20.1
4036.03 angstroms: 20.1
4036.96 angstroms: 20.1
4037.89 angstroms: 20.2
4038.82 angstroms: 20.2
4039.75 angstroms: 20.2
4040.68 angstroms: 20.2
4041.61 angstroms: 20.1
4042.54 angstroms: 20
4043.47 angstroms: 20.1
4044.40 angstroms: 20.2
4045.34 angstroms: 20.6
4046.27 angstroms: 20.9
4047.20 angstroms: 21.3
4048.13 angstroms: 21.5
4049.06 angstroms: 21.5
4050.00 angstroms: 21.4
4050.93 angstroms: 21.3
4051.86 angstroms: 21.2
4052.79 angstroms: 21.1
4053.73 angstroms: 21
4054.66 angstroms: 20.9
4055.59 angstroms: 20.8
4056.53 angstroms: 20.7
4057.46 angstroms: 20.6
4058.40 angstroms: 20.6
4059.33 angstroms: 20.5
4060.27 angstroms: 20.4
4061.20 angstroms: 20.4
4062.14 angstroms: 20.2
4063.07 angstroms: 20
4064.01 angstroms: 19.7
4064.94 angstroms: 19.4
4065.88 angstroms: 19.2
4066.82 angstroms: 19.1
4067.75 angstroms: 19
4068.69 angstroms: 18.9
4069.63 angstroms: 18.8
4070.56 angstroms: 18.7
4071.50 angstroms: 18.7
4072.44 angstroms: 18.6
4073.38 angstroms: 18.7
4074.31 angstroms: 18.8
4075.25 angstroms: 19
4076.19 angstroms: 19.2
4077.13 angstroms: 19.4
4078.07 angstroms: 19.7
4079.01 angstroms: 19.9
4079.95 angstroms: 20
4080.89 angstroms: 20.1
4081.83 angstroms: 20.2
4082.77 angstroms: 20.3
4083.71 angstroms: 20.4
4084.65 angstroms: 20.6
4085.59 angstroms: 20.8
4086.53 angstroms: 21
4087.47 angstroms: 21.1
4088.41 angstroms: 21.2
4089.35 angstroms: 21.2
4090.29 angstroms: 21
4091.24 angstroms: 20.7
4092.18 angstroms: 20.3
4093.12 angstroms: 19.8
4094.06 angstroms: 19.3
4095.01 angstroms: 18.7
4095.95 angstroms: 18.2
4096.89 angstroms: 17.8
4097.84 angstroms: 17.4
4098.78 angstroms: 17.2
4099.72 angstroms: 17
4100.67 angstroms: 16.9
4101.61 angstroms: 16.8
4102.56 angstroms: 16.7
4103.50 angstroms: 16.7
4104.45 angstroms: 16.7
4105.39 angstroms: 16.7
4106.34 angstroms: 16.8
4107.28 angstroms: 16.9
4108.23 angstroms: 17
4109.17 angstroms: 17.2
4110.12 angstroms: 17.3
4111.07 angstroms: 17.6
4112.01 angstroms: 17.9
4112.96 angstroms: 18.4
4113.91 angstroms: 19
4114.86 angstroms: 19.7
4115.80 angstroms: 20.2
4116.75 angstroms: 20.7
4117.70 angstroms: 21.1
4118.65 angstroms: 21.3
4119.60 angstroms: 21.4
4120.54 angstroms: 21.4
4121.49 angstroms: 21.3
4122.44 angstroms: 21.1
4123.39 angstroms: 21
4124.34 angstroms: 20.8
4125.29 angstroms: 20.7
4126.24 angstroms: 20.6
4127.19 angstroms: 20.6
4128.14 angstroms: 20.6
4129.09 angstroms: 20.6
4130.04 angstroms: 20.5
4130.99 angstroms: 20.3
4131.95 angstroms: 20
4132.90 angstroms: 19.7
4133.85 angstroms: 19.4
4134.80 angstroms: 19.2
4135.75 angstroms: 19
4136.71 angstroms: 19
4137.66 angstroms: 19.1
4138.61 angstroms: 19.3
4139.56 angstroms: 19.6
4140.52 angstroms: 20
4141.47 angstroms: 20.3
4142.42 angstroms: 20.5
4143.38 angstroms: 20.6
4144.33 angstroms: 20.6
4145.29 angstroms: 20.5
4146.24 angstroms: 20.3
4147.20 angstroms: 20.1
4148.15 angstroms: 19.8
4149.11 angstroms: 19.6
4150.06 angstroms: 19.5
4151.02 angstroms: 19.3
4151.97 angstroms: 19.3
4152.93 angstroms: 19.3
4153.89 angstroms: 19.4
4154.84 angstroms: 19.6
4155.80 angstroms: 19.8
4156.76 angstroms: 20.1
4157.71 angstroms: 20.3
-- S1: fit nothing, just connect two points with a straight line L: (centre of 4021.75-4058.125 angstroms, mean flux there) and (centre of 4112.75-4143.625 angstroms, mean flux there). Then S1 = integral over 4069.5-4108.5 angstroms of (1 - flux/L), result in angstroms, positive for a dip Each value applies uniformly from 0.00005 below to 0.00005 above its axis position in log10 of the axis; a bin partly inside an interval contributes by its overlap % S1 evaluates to 2.9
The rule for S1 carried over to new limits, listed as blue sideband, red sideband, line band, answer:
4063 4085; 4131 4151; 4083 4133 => 0.6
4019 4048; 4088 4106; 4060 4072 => 0.1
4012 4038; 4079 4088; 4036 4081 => 1.2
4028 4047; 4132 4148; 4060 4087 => 0.8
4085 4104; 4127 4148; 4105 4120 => 0.6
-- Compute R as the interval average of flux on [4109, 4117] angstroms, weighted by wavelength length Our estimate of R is 18.7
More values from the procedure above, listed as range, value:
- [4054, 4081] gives 19.7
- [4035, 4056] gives 20.7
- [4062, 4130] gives 19.3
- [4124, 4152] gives 20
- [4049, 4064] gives 20.7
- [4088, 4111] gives 18.1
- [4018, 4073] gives 20.4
